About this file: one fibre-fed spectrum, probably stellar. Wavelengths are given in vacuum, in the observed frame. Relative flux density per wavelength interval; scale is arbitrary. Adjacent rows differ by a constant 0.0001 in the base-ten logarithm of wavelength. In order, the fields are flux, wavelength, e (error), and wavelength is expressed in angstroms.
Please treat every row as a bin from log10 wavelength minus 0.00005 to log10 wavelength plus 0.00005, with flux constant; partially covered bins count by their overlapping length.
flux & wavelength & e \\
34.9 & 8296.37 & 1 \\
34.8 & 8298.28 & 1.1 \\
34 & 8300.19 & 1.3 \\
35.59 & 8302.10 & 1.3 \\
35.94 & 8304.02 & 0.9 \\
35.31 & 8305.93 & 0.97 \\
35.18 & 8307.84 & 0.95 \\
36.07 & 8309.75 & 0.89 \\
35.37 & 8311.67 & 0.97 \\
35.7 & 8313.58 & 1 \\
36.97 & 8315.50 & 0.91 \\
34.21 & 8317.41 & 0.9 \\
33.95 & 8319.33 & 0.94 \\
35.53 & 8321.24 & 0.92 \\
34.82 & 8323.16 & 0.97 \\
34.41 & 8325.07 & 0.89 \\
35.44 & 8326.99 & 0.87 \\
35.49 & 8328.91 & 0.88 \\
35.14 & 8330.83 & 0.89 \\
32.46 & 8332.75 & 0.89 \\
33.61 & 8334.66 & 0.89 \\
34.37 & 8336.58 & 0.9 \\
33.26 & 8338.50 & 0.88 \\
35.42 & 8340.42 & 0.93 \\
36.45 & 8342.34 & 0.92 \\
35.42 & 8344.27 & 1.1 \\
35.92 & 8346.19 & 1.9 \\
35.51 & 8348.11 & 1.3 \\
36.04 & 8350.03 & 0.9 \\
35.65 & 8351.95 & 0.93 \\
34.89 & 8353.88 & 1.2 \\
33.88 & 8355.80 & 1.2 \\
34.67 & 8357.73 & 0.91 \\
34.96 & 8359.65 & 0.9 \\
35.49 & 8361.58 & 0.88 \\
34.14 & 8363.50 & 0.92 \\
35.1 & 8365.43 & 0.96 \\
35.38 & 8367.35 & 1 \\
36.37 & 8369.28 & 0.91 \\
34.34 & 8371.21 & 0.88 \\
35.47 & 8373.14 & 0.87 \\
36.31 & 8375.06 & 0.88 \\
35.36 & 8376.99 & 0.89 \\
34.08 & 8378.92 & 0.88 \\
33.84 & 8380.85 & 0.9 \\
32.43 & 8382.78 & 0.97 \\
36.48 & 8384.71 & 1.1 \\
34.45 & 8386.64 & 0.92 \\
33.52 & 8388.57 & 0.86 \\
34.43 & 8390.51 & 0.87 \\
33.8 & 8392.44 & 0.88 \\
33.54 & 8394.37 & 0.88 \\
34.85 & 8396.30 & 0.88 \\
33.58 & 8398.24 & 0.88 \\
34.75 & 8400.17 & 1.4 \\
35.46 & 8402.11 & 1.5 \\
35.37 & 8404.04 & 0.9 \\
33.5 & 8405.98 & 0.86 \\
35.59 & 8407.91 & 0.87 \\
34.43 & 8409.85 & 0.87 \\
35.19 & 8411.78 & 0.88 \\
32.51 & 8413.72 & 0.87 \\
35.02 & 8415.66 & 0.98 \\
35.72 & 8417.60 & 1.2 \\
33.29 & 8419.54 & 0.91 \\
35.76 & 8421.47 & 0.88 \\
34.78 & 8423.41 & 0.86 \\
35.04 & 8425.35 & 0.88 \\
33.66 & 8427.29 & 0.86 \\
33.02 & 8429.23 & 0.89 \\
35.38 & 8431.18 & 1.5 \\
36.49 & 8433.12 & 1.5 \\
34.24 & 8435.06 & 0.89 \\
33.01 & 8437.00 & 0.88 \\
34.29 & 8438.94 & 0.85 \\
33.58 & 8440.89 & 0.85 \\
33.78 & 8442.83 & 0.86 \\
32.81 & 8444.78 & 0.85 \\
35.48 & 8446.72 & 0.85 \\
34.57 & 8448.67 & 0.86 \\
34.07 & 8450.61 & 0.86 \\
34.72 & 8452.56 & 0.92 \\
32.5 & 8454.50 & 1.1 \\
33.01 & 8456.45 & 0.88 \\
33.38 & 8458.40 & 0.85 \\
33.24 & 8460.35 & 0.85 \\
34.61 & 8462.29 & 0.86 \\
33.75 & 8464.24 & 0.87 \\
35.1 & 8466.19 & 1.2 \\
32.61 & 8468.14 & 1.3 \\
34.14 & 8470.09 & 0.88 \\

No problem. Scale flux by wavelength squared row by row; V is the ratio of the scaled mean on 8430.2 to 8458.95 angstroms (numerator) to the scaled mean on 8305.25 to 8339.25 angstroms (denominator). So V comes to 1.01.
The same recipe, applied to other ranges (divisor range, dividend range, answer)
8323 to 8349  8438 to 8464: 1.00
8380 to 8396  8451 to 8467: 1.01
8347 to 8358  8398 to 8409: 1.00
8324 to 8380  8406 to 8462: 1.00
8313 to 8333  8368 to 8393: 1.01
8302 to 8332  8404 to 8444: 1.00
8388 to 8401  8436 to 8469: 1.01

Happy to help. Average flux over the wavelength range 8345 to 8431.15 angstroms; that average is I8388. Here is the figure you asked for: 34.7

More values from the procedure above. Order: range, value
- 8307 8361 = 35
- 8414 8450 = 34.4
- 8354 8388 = 34.9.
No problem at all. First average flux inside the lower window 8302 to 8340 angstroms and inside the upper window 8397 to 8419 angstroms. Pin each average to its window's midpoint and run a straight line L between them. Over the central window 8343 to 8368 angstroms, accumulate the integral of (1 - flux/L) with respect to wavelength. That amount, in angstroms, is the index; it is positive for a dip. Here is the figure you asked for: -0.3 angstroms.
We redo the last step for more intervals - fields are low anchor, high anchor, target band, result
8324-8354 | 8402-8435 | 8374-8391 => 0.1 angstroms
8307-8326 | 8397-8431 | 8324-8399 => 0.3 angstroms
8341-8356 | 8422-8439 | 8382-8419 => 0.4 angstroms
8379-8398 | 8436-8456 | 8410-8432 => -0.3 angstroms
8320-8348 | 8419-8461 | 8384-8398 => 0.0 angstroms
